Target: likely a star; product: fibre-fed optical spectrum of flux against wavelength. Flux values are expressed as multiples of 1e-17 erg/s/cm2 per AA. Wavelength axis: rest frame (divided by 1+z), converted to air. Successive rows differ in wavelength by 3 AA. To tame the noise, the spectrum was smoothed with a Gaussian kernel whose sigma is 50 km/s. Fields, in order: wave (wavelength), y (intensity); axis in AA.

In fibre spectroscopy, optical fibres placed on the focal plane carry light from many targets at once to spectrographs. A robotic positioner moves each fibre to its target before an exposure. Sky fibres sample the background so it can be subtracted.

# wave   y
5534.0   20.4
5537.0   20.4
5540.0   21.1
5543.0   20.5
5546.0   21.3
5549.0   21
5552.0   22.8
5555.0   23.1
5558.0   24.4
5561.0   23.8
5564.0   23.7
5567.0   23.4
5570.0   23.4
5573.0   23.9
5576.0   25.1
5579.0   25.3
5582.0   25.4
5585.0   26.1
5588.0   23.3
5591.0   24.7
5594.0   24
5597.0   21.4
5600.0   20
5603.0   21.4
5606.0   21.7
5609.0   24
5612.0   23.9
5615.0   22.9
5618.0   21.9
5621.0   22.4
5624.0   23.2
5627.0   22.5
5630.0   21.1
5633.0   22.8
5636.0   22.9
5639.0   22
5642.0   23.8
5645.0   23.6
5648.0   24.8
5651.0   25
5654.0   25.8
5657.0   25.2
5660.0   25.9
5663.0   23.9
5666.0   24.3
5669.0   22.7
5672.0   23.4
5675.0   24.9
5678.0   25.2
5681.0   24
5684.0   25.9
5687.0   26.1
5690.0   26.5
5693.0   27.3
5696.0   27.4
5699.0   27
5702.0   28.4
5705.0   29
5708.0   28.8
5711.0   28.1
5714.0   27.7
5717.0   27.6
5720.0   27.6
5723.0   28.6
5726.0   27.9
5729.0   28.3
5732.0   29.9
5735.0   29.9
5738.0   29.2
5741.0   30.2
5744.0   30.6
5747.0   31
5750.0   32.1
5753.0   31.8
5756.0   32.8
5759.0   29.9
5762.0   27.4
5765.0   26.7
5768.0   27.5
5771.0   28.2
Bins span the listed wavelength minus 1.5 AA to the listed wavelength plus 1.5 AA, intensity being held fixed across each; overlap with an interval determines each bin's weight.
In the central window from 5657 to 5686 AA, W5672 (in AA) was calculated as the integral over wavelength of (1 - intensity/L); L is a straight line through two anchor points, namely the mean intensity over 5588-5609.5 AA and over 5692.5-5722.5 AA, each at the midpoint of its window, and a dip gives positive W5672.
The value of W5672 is 1.8 AA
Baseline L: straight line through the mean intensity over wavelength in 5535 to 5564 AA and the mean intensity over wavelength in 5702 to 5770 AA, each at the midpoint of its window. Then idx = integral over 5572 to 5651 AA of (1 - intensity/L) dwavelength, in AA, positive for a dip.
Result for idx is 3.7 AA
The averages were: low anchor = 22.1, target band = 23.3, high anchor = 29.2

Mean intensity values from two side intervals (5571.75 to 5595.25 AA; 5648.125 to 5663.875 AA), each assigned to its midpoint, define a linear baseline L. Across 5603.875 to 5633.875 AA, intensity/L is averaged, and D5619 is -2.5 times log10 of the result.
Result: 0.11 mag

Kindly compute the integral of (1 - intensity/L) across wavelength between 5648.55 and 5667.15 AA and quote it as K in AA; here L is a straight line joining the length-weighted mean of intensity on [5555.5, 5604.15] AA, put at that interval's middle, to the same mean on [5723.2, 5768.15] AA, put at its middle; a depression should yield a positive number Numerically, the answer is 1.1 AA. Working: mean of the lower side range 23.7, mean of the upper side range 29.7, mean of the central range 25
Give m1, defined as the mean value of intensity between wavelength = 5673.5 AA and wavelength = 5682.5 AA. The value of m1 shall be 24.7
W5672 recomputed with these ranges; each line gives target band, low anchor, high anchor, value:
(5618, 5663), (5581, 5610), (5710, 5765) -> 2.8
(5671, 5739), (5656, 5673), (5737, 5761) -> 0.2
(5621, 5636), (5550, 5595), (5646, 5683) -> 1.2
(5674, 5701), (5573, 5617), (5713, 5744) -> 1.1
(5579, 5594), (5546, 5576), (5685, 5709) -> -0.5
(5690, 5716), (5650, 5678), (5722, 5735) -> -0.7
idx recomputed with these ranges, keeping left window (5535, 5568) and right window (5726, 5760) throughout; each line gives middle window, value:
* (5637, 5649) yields 1.2 AA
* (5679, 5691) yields 1.0 AA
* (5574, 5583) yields -0.7 AA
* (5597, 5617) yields 1.9 AA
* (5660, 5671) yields 1.3 AA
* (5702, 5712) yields 0.1 AA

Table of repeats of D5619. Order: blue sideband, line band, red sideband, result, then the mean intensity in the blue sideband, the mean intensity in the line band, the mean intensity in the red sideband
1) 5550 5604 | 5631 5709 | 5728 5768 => 0.08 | 23.6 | 25.2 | 29.9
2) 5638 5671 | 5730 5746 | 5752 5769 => -0.06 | 24.3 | 29.9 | 29.3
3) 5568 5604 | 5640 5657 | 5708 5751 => 0.06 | 23.7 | 24.6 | 29.1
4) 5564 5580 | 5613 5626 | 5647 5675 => 0.08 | 24.1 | 22.6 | 24.6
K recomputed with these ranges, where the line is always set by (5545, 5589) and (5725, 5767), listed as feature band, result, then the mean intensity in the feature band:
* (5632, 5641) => 1.2 AA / 22.6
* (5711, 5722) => 0.4 AA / 27.7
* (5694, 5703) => 0.2 AA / 27.5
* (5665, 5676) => 1.4 AA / 23.8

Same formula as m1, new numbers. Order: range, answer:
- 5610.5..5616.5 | 23.4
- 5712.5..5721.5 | 27.6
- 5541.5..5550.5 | 20.9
